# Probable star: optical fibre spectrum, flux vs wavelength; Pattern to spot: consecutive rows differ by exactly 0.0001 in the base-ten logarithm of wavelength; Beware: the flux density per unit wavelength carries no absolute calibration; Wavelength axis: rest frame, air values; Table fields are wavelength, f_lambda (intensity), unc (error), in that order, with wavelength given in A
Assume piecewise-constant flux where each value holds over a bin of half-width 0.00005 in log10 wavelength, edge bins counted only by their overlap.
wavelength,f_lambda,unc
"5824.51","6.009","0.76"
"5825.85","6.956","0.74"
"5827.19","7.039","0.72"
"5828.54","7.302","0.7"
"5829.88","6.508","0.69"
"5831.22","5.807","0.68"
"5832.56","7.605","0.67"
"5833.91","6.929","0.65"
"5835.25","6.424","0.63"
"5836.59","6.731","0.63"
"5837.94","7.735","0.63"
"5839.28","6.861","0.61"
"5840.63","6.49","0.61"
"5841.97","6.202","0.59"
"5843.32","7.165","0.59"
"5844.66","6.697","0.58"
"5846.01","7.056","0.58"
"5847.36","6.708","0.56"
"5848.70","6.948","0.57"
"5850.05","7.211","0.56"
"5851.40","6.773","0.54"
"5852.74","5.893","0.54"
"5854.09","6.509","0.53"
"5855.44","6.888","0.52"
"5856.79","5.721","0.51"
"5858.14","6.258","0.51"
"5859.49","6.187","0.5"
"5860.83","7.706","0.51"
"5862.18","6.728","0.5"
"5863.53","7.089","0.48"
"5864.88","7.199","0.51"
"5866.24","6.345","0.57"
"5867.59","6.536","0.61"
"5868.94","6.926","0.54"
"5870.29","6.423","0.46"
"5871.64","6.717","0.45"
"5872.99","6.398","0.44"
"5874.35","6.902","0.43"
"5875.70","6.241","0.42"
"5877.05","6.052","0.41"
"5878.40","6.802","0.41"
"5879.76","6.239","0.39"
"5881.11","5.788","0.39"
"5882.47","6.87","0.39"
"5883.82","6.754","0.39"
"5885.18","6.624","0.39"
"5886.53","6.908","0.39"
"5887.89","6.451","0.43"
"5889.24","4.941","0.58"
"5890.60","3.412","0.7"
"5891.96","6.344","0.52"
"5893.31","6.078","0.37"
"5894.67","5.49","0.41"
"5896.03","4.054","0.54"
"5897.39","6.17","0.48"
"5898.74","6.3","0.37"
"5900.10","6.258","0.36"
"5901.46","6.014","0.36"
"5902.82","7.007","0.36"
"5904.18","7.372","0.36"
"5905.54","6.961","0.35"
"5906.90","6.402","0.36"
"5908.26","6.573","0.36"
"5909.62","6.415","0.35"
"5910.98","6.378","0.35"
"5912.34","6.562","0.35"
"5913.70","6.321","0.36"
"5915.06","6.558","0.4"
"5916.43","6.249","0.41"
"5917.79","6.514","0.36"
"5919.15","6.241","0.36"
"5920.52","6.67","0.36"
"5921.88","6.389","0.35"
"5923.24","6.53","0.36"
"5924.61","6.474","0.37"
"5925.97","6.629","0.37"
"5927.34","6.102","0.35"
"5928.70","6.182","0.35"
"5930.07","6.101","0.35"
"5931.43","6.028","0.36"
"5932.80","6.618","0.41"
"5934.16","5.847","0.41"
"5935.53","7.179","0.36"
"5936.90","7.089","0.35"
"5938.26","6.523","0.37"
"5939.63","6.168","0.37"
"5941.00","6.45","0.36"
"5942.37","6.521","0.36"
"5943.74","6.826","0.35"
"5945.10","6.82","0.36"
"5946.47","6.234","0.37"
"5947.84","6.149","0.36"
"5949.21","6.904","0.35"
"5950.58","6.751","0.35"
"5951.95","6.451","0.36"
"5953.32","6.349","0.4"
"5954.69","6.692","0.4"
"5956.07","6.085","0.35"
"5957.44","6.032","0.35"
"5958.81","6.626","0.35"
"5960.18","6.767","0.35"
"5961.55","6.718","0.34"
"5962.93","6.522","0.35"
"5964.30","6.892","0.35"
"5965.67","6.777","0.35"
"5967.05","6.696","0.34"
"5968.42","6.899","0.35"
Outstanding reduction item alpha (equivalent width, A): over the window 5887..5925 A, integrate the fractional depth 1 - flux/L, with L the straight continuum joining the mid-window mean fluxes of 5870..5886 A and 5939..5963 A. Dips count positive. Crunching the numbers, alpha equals 1.8 A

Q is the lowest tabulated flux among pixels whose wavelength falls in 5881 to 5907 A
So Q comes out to 3.412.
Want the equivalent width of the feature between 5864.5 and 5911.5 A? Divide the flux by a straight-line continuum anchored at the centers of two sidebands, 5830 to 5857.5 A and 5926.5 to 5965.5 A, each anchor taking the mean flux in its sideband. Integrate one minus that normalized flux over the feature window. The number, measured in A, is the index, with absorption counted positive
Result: 2.3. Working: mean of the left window 6.71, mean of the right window 6.49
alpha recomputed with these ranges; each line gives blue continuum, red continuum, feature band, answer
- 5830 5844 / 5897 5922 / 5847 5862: 0.22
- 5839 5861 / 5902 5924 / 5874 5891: 1.08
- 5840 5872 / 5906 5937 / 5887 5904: 1.96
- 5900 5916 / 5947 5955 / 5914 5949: 0.56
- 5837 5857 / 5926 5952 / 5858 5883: 0.27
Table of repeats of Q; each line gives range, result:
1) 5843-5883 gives 5.721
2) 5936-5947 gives 6.168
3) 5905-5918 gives 6.249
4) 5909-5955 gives 5.847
